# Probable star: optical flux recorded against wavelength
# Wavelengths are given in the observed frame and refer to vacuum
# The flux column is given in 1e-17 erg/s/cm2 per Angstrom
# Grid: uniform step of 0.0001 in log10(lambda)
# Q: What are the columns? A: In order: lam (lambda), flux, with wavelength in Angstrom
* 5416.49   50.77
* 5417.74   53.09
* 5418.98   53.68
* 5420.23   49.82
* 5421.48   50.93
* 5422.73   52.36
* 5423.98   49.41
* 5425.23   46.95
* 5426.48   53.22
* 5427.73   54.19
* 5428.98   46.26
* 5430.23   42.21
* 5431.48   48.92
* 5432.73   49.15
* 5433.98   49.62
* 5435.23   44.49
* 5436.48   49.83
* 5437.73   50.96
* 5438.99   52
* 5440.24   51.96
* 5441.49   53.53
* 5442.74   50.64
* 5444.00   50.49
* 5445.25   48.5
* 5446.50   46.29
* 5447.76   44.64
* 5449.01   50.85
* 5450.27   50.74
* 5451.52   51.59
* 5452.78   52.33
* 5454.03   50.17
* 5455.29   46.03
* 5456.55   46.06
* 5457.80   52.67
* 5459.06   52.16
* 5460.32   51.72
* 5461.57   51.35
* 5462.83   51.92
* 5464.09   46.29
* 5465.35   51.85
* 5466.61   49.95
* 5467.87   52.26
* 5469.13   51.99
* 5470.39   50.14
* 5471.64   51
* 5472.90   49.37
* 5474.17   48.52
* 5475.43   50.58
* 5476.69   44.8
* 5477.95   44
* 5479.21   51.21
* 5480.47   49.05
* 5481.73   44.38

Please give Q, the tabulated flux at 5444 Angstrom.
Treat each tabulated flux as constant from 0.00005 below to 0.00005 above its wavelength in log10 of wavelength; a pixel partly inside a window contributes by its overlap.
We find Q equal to 50.49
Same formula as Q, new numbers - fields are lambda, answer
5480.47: 49.05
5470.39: 50.14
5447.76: 44.64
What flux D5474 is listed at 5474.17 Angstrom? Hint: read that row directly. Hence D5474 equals 48.52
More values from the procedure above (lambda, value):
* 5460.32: 51.72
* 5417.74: 53.09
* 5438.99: 52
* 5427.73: 54.19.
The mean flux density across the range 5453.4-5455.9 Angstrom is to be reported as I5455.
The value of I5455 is 48.2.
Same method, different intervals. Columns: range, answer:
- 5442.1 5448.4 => 48.2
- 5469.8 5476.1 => 49.9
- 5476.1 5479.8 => 46.7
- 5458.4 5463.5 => 51.7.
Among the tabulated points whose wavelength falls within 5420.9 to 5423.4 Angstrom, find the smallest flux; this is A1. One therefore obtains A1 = 50.93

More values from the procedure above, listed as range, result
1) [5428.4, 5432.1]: 42.21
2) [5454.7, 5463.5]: 46.03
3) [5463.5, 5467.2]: 46.29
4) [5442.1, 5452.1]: 44.64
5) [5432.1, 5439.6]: 44.49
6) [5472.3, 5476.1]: 48.52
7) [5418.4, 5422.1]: 49.82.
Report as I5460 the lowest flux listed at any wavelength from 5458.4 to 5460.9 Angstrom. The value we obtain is 51.72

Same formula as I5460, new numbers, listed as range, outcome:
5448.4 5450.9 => 50.74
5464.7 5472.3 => 49.95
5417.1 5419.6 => 53.09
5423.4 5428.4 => 46.95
